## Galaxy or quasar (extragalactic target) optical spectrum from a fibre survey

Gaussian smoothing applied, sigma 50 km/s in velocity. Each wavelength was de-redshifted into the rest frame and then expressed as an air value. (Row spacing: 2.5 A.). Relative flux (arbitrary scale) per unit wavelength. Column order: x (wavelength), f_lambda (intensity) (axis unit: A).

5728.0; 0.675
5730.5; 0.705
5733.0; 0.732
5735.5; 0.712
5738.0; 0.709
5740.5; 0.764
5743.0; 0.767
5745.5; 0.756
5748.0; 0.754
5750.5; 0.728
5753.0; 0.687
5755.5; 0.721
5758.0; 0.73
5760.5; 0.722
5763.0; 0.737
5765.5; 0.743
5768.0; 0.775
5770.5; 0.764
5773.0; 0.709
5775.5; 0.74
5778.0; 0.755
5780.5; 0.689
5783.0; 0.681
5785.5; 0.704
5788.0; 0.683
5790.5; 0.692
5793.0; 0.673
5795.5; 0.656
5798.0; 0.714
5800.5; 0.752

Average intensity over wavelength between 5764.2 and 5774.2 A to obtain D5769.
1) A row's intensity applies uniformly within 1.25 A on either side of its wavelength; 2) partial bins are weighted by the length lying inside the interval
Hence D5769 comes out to 0.748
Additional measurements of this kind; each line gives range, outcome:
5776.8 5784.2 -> 0.708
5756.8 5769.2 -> 0.741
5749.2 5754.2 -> 0.708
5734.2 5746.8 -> 0.742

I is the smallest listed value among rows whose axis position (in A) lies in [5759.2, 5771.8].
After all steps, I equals 0.722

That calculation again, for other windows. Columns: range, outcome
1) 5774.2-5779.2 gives 0.74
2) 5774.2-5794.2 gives 0.673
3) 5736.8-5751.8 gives 0.709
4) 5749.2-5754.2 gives 0.687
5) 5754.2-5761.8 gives 0.721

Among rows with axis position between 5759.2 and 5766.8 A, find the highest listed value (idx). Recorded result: 0.743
